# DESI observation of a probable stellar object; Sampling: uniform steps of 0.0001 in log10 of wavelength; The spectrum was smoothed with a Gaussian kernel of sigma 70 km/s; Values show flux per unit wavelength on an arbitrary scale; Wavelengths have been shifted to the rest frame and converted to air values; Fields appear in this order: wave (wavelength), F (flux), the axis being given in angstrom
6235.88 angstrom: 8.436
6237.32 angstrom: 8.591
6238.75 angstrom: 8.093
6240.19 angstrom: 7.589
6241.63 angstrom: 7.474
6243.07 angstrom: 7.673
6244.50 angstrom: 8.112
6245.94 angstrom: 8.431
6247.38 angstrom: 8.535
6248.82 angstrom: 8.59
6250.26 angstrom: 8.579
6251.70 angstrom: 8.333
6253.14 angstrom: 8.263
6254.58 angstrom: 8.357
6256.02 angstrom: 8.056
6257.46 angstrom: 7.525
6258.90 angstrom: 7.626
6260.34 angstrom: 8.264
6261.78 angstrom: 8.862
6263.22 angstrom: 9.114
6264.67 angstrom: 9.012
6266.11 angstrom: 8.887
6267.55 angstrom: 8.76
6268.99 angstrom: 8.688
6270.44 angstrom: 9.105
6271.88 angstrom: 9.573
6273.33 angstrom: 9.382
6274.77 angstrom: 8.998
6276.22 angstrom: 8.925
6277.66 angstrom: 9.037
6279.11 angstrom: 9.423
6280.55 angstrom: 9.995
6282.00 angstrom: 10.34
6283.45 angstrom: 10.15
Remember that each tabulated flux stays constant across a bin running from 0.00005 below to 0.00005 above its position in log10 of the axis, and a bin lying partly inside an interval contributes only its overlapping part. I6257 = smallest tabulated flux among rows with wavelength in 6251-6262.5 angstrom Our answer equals 7.525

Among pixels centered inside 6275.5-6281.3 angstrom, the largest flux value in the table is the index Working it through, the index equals 9.995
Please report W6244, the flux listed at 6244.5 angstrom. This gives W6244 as 8.112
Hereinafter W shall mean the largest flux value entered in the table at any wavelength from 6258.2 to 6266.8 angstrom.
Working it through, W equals 9.114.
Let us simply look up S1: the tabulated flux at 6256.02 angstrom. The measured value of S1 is 8.056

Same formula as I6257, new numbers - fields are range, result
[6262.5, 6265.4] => 9.012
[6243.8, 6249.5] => 8.112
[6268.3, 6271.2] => 8.688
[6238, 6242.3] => 7.474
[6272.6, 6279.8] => 8.925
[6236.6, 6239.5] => 8.093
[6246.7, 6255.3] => 8.263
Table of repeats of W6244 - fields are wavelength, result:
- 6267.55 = 8.76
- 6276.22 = 8.925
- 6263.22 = 9.114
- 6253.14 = 8.263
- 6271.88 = 9.573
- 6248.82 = 8.59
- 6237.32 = 8.591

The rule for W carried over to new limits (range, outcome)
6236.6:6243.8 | 8.591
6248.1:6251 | 8.59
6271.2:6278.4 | 9.573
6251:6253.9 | 8.333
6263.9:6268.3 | 9.012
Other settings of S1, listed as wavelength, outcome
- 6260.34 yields 8.264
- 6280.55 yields 9.995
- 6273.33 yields 9.382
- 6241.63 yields 7.474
